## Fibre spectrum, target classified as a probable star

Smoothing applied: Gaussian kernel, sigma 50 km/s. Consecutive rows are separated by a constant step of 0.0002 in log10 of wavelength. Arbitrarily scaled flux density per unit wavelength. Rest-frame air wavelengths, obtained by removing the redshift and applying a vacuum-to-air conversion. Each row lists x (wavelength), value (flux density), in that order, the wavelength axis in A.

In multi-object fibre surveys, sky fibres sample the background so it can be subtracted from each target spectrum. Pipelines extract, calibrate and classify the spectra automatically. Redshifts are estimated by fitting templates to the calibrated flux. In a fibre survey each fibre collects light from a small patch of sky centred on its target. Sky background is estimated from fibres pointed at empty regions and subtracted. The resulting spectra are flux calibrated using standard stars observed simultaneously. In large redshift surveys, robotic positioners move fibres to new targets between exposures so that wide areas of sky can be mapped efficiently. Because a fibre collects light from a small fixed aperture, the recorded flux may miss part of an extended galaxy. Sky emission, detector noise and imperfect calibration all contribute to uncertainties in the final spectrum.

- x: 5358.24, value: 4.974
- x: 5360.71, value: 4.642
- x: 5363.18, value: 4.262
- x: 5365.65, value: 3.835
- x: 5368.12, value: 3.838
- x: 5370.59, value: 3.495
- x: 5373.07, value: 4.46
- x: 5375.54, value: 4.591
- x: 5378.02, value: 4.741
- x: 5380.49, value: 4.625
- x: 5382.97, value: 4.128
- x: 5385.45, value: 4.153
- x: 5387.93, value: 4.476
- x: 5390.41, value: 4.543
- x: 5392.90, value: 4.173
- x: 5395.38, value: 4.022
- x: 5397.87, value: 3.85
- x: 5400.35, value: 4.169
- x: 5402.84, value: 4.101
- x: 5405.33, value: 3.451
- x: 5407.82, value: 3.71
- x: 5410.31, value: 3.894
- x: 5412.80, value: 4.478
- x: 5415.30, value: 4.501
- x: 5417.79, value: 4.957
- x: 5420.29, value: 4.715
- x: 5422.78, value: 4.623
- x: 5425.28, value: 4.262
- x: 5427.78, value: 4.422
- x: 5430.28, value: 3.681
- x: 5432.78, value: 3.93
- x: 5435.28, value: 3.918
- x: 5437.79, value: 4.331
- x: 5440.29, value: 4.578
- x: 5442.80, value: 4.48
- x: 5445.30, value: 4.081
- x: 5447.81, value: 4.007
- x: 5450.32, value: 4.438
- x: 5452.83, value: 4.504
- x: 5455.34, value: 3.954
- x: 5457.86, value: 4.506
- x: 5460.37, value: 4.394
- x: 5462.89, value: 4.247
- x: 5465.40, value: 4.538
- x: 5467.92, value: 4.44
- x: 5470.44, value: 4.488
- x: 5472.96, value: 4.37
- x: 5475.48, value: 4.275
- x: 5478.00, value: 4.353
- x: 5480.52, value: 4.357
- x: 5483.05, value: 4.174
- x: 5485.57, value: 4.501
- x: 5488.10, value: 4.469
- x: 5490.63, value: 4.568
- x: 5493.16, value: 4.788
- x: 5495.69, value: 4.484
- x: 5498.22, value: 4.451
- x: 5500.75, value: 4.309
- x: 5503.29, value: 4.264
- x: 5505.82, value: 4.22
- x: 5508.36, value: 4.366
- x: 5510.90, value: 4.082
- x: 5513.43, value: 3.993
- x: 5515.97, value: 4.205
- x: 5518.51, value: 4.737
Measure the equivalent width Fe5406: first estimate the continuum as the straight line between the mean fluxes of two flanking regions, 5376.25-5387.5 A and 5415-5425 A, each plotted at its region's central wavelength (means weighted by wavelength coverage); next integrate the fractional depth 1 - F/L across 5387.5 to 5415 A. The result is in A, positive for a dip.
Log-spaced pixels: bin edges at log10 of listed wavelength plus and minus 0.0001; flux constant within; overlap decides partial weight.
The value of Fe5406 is 2.8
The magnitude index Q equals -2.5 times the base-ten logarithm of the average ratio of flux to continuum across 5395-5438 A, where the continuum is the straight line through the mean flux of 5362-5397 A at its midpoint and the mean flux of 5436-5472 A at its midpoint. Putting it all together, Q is 0.032 mag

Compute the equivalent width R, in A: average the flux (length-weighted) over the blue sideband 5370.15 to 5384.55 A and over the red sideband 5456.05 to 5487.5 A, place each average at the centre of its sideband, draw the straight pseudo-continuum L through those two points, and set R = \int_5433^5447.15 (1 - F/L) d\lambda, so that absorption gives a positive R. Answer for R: 0.5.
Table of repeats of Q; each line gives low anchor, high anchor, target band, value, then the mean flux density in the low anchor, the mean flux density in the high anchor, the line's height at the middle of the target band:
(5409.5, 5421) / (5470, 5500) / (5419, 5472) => 0.04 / 4.52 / 4.44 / 4.48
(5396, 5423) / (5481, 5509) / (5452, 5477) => -0.01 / 4.2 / 4.42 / 4.34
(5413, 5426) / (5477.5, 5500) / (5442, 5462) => 0.06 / 4.61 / 4.46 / 4.54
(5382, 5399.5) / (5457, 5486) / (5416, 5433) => -0.03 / 4.19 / 4.38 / 4.27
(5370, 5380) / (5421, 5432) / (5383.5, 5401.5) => 0.04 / 4.4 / 4.26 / 4.35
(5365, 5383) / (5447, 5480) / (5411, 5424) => -0.08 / 4.23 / 4.35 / 4.29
